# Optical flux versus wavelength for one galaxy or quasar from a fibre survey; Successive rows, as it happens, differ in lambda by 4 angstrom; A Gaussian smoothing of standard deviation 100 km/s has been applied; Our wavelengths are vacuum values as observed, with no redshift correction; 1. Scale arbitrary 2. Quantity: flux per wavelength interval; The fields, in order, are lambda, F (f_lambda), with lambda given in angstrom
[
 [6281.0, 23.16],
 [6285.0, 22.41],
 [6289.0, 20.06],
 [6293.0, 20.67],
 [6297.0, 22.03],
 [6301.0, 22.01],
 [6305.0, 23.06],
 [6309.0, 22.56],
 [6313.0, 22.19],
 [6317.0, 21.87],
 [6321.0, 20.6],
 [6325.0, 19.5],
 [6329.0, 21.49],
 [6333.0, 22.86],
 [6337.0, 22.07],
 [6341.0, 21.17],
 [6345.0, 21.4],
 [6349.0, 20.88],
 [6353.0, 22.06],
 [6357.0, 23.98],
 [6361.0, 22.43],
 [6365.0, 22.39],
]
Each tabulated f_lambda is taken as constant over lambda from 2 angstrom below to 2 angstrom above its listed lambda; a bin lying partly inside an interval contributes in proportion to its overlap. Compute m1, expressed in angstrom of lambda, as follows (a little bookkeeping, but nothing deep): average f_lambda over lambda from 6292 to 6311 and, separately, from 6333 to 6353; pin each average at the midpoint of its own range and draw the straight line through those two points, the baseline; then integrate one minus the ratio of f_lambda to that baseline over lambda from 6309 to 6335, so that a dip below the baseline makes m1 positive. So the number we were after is 0.4 angstrom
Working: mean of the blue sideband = 22.1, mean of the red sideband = 21.6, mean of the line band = 21.5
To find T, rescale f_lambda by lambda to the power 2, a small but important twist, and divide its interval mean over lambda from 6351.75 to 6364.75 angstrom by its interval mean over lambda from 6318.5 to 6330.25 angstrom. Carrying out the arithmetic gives 1.1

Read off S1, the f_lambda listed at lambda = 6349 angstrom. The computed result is 20.88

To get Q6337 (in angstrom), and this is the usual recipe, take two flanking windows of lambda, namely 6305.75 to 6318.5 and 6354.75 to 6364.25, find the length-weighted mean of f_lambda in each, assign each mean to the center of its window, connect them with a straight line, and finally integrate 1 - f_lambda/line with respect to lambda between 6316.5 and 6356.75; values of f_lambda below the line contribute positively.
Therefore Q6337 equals 2.2 angstrom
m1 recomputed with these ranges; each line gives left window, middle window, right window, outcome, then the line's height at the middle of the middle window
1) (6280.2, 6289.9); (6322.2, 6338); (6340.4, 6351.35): 0.0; 21.4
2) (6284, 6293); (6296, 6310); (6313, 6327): -1.0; 20.9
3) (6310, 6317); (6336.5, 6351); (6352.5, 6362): 0.9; 22.7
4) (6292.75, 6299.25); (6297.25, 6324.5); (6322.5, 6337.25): -0.5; 21.5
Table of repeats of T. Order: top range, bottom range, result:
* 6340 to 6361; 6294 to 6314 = 1.00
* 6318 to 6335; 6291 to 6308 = 0.97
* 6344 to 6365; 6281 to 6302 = 1.05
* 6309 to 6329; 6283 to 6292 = 1.01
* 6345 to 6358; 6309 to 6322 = 1.02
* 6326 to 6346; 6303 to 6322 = 0.99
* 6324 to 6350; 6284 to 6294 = 1.04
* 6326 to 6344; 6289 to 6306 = 1.02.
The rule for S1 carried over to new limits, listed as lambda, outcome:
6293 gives 20.67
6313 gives 22.19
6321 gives 20.6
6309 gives 22.56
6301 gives 22.01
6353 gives 22.06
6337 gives 22.07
